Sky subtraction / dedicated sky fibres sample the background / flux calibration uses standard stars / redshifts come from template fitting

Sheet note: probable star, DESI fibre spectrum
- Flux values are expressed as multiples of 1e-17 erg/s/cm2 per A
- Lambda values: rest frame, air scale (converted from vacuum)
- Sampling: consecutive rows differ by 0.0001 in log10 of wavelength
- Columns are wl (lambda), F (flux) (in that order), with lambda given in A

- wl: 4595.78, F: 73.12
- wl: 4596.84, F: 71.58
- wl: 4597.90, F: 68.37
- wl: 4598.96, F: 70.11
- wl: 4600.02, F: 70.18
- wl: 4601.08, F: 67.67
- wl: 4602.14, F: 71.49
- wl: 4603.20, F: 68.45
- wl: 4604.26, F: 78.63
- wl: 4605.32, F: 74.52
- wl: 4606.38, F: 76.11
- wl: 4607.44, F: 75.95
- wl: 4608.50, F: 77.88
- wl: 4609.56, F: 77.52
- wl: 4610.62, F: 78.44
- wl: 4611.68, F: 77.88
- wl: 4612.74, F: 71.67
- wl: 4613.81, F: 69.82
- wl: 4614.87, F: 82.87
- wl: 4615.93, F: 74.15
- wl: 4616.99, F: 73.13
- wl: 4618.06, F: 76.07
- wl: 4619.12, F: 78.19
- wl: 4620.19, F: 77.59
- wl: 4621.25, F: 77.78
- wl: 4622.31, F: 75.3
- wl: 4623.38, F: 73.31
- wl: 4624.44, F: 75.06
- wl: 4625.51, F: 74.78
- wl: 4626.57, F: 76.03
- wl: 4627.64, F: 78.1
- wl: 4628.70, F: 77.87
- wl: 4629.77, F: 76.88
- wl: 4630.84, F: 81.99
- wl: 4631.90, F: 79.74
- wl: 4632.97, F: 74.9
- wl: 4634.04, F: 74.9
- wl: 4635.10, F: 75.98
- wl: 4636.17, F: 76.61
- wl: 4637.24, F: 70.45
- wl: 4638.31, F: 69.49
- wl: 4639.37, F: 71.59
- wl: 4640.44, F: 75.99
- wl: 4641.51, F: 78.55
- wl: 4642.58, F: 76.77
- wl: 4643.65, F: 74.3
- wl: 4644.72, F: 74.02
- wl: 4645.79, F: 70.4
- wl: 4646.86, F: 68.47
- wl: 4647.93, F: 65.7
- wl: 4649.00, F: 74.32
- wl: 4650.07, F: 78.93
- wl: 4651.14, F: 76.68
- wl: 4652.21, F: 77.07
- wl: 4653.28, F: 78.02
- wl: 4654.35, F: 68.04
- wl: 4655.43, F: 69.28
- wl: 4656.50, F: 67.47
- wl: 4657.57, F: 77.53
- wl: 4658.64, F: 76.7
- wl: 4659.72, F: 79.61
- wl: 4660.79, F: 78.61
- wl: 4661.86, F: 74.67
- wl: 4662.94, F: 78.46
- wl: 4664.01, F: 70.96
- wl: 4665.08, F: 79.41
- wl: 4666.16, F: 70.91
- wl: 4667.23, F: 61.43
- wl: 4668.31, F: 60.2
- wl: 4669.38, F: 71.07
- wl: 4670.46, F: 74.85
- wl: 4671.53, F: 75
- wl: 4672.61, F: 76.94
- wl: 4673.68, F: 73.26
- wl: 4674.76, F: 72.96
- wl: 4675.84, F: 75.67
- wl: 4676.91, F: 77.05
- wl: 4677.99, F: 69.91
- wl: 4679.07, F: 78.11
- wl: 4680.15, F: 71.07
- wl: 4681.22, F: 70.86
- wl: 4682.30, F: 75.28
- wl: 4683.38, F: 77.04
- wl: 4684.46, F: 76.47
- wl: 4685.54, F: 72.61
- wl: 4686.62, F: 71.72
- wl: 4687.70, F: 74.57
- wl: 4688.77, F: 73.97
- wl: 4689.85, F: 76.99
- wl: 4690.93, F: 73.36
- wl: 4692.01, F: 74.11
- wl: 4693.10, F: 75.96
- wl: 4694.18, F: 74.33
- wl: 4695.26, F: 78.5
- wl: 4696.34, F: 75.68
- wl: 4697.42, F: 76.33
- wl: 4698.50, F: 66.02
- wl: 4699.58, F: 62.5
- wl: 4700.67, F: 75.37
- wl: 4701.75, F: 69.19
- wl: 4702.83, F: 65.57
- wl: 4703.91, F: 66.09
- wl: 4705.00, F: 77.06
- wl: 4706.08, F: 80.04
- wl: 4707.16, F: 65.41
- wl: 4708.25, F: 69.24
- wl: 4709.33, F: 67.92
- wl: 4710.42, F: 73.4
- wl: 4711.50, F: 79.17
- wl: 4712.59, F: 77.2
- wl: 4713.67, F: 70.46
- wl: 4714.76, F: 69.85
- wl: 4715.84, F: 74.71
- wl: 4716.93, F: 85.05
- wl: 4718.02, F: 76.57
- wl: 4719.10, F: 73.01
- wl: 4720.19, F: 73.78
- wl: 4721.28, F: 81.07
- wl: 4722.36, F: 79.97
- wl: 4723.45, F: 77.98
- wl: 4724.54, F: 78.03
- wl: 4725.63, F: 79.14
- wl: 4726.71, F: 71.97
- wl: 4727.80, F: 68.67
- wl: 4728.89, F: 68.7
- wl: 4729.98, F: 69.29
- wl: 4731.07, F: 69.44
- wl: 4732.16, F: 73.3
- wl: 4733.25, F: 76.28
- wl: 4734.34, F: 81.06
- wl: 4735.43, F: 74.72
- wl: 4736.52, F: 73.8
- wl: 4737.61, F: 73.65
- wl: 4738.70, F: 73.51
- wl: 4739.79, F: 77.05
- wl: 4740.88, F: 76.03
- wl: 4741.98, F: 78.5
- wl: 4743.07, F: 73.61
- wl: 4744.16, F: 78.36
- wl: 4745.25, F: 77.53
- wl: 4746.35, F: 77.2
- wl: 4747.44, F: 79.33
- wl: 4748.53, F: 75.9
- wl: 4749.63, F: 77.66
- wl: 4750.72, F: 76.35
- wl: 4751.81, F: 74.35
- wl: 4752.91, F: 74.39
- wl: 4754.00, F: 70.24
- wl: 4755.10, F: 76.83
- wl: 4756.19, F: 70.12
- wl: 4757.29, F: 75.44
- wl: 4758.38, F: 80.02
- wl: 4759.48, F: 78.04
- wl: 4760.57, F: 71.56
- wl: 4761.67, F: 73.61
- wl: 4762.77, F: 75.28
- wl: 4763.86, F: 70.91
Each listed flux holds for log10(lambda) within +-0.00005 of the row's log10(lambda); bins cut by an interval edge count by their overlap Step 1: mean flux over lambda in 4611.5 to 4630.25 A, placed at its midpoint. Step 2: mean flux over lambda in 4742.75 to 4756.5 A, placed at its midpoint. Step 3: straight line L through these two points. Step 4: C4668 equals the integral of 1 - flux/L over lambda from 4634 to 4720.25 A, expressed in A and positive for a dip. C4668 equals 2.6 A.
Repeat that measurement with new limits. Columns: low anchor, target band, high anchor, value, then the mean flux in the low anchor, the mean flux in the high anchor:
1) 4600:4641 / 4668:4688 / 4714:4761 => 0.5 A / 75.3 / 75.4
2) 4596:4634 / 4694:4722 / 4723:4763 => 0.7 A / 75.1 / 75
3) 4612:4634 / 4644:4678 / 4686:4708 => 0.5 A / 76.2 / 72.6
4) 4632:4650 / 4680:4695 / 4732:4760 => 0.1 A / 73.6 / 75.9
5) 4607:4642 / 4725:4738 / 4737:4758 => 0.4 A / 76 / 75.6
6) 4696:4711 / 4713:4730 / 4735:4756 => -0.5 A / 70.7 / 75.7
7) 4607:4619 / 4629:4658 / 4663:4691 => 0.2 A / 76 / 73.3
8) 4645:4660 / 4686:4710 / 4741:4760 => 0.7 A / 73.3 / 76.1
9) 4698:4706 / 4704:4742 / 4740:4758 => -1.2 A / 69.5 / 75.8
